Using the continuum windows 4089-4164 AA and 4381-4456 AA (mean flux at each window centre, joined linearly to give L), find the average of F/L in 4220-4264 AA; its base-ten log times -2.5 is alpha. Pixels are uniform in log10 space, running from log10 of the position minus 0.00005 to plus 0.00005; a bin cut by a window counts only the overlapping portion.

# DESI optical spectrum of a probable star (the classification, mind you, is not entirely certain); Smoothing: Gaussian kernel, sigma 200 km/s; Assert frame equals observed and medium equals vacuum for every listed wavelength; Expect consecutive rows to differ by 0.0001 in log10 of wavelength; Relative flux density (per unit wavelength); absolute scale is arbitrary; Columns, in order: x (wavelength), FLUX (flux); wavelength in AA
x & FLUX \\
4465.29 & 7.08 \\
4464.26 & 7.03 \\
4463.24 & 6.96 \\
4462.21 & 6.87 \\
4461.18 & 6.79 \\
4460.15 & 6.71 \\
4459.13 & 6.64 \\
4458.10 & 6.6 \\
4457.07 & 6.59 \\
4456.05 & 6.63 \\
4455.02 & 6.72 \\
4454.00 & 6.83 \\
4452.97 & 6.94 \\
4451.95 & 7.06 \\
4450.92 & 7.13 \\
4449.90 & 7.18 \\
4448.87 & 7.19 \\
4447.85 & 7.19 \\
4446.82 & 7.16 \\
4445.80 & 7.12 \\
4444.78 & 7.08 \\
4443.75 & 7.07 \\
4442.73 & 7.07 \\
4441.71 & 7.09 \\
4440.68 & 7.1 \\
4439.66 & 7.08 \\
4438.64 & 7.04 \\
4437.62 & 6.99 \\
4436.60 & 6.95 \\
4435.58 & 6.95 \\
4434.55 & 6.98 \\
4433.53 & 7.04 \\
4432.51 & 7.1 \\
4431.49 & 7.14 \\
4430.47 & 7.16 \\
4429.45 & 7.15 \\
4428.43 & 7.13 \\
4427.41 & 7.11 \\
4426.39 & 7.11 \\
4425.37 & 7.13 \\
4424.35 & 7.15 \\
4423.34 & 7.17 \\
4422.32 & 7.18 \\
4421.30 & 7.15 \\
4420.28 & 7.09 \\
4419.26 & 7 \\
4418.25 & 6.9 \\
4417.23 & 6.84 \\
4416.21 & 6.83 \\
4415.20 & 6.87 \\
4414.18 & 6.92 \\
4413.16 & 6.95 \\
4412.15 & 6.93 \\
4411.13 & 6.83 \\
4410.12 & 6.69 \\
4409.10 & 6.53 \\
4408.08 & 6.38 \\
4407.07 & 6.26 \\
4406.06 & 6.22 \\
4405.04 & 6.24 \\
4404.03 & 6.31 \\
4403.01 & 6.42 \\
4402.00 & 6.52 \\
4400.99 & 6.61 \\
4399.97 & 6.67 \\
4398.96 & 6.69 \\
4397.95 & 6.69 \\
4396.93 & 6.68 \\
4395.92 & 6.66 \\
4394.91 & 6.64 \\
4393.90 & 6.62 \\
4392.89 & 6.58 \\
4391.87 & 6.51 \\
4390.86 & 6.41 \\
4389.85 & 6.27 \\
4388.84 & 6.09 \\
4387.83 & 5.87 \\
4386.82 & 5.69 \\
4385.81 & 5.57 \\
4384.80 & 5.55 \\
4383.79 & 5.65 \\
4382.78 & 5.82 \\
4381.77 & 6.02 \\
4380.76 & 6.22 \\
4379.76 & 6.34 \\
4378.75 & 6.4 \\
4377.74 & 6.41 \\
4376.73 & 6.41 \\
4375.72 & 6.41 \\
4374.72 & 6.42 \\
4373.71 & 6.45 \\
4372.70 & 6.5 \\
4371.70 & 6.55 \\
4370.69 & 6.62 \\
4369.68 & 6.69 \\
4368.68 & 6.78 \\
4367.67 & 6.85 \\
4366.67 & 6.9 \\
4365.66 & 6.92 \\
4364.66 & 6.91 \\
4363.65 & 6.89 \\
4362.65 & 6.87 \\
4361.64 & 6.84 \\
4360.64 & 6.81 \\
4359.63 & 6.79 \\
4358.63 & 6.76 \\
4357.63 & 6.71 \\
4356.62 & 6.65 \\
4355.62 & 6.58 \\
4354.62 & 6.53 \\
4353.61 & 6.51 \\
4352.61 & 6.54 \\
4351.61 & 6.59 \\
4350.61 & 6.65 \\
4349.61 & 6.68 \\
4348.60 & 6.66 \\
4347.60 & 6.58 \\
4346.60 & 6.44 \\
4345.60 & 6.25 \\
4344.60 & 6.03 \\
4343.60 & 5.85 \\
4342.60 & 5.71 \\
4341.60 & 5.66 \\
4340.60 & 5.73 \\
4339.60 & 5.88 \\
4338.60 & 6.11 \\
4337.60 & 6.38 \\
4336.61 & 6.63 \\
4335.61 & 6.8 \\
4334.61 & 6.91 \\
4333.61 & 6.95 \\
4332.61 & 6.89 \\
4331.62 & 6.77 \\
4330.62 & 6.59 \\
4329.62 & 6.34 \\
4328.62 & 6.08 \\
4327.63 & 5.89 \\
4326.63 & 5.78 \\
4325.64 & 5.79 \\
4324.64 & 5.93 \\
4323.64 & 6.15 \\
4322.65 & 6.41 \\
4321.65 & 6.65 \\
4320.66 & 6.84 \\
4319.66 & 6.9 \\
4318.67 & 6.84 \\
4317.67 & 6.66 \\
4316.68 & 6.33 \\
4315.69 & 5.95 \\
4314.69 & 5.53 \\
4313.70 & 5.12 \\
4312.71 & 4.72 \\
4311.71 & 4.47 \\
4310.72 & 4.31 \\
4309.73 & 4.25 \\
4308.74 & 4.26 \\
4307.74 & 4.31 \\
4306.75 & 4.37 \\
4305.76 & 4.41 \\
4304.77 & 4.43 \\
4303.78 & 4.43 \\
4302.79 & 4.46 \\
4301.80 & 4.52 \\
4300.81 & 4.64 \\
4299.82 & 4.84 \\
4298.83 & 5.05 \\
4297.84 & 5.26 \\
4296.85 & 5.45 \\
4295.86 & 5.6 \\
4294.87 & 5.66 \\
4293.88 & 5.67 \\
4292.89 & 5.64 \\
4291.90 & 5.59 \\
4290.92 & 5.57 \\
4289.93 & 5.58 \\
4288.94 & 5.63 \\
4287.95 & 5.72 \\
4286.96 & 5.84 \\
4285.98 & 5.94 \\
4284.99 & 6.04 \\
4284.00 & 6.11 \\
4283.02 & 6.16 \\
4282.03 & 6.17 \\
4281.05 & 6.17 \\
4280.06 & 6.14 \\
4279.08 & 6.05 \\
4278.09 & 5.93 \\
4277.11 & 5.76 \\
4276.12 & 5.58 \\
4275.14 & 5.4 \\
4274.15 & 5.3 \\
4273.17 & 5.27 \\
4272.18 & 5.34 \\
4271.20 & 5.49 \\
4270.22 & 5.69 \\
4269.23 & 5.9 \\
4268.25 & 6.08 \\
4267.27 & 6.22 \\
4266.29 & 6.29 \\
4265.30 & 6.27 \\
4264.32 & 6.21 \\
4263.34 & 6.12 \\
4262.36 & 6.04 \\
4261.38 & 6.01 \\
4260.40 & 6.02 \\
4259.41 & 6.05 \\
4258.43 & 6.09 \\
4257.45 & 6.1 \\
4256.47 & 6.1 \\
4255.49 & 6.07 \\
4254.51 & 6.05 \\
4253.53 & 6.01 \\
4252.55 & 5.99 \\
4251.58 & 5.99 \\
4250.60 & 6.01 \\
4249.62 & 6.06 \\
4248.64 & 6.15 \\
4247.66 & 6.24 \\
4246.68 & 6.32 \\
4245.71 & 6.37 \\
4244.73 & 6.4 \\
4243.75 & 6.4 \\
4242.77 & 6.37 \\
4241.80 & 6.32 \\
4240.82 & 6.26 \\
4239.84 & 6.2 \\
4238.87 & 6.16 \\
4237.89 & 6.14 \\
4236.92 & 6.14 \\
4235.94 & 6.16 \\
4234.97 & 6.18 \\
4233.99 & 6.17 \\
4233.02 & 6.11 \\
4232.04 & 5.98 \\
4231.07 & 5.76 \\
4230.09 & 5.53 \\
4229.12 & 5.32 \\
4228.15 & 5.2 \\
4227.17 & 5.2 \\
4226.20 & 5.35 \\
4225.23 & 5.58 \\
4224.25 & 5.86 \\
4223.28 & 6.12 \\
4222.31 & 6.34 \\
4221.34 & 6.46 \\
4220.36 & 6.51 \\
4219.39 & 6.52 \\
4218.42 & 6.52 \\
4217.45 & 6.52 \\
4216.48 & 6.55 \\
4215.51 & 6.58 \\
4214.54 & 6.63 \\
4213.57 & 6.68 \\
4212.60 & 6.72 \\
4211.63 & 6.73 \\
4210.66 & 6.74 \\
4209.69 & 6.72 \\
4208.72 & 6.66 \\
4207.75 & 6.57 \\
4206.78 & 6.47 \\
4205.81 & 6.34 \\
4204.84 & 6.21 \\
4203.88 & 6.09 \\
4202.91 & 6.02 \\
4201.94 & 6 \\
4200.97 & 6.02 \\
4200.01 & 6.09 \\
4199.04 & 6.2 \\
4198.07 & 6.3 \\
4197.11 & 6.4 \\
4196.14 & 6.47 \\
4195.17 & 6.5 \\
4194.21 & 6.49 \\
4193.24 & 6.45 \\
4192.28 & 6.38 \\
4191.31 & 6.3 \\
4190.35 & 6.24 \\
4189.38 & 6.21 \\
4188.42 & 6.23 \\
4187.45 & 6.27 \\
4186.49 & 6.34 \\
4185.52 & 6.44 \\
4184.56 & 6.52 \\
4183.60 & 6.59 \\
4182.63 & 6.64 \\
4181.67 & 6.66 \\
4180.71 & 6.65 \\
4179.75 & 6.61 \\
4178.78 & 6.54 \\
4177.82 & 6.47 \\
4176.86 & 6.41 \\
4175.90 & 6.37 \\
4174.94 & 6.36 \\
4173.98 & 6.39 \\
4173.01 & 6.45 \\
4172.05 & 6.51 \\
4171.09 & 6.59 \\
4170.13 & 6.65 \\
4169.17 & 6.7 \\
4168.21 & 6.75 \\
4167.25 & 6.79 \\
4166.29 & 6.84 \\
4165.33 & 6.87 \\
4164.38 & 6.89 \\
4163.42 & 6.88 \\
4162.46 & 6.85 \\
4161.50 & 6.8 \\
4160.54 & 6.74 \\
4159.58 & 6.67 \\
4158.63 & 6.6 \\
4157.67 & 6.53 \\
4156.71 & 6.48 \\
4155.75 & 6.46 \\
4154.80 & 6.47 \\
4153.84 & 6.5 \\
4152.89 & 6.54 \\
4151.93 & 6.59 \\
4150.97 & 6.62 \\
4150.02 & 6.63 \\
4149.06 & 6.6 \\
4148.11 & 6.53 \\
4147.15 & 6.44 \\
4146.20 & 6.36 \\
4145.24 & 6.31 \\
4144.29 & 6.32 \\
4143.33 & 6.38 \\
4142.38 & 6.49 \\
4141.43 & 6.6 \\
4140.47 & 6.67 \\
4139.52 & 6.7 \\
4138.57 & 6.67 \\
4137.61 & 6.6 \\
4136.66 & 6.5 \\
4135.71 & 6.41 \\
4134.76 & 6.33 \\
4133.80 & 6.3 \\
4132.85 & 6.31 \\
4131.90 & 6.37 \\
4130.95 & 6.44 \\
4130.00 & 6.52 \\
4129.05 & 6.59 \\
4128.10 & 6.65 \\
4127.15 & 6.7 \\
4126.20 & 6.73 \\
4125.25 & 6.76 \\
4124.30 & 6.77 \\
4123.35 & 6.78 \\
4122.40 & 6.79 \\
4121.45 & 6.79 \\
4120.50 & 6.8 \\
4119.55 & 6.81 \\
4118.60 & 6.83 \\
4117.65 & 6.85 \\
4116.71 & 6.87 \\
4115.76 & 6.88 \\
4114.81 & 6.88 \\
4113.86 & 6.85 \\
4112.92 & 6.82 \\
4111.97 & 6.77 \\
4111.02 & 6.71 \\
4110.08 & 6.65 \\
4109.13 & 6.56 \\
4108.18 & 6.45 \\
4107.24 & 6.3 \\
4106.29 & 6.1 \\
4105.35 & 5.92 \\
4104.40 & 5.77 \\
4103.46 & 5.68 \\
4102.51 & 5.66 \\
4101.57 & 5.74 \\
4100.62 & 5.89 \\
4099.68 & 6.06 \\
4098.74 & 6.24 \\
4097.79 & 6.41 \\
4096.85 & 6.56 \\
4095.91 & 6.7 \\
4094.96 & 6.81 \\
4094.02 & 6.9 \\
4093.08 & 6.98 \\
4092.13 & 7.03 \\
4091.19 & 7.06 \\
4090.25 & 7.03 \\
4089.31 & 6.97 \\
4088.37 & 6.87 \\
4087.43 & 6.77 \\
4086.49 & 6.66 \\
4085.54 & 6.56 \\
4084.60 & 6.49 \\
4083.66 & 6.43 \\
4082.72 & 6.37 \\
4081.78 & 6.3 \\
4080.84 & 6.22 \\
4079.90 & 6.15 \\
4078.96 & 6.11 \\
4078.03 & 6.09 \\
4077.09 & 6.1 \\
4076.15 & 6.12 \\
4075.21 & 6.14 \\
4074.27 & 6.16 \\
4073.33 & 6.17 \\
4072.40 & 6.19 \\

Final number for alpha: 0.10 mag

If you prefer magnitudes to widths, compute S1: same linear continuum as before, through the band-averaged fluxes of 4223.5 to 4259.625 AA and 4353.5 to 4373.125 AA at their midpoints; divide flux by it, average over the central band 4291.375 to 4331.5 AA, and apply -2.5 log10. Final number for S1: 0.18 mag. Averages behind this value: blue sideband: 6.01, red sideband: 6.74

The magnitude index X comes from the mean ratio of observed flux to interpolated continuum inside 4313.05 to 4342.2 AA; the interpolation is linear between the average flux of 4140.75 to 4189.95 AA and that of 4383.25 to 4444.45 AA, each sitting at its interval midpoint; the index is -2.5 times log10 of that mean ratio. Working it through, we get 0.06 mag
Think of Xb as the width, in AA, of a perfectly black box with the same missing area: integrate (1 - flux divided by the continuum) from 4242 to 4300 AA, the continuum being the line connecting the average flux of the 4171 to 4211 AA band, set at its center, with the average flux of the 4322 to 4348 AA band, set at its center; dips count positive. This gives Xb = 3.9 AA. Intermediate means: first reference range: 6.4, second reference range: 6.25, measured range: 5.9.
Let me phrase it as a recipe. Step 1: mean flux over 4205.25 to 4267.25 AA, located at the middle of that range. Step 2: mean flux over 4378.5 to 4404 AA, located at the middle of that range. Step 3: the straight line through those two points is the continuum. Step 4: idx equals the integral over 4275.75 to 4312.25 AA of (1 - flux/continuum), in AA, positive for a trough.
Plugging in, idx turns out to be 5.4 AA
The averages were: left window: 6.19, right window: 6.29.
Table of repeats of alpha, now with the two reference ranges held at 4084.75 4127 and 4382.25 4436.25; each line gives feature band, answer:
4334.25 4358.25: 0.044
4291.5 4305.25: 0.288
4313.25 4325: 0.059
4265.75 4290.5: 0.139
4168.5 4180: 0.017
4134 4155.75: 0.015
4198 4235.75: 0.072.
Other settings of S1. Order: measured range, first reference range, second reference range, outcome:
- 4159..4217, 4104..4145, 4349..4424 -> 0.01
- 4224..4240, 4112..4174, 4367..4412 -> 0.13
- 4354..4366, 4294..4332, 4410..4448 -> -0.11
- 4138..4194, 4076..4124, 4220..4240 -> -0.06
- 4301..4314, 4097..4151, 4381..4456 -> 0.43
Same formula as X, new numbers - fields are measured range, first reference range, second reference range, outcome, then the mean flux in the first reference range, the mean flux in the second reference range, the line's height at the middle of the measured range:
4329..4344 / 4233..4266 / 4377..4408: -0.02 mag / 6.16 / 6.29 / 6.24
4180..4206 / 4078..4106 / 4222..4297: -0.04 mag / 6.42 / 5.93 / 6.12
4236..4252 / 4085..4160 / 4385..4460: 0.07 mag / 6.56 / 6.79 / 6.65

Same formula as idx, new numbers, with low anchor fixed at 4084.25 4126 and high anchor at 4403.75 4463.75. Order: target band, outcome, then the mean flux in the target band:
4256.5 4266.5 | 0.9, 6.11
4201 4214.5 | 0.5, 6.45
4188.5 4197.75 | 0.4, 6.38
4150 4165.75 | 0.0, 6.66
